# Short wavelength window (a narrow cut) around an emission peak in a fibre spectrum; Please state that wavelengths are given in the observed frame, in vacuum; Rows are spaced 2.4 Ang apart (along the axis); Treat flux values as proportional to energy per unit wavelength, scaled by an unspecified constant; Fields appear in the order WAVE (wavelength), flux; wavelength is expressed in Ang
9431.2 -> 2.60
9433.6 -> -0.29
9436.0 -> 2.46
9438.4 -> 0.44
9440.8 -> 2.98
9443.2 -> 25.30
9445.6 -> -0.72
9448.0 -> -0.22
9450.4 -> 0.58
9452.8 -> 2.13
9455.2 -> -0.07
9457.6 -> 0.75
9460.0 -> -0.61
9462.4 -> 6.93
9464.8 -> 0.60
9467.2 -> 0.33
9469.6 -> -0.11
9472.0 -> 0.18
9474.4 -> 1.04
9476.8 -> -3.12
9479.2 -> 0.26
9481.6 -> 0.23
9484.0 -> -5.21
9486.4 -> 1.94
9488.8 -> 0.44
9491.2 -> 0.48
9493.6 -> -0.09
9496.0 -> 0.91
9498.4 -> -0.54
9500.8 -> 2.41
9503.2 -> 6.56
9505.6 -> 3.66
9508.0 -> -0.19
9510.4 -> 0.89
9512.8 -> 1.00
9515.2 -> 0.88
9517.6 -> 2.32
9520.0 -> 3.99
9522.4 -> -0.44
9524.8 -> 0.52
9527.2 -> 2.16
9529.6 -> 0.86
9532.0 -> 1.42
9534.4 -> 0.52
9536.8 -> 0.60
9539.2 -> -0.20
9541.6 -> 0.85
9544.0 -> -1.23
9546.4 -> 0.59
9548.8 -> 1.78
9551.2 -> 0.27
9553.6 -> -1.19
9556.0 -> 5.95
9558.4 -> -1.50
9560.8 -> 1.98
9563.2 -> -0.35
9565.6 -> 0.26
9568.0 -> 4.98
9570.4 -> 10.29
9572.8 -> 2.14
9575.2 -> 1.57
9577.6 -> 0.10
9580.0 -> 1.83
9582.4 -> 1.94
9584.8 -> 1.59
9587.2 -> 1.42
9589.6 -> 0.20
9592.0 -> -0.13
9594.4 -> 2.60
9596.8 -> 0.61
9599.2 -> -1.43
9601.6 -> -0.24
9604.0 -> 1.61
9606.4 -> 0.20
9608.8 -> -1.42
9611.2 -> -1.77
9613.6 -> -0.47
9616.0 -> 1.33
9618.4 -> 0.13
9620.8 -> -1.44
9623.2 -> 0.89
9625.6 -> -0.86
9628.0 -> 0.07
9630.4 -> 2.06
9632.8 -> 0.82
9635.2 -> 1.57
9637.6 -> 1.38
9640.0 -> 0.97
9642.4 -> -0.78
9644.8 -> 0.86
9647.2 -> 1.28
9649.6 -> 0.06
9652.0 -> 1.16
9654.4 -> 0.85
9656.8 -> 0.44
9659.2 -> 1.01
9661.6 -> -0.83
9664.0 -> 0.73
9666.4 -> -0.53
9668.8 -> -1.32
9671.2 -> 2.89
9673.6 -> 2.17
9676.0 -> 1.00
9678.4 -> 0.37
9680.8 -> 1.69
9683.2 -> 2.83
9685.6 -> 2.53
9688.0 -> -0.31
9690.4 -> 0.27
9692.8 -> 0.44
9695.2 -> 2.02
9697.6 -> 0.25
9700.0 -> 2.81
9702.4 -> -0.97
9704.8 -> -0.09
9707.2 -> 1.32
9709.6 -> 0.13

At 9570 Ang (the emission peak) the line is [O III]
